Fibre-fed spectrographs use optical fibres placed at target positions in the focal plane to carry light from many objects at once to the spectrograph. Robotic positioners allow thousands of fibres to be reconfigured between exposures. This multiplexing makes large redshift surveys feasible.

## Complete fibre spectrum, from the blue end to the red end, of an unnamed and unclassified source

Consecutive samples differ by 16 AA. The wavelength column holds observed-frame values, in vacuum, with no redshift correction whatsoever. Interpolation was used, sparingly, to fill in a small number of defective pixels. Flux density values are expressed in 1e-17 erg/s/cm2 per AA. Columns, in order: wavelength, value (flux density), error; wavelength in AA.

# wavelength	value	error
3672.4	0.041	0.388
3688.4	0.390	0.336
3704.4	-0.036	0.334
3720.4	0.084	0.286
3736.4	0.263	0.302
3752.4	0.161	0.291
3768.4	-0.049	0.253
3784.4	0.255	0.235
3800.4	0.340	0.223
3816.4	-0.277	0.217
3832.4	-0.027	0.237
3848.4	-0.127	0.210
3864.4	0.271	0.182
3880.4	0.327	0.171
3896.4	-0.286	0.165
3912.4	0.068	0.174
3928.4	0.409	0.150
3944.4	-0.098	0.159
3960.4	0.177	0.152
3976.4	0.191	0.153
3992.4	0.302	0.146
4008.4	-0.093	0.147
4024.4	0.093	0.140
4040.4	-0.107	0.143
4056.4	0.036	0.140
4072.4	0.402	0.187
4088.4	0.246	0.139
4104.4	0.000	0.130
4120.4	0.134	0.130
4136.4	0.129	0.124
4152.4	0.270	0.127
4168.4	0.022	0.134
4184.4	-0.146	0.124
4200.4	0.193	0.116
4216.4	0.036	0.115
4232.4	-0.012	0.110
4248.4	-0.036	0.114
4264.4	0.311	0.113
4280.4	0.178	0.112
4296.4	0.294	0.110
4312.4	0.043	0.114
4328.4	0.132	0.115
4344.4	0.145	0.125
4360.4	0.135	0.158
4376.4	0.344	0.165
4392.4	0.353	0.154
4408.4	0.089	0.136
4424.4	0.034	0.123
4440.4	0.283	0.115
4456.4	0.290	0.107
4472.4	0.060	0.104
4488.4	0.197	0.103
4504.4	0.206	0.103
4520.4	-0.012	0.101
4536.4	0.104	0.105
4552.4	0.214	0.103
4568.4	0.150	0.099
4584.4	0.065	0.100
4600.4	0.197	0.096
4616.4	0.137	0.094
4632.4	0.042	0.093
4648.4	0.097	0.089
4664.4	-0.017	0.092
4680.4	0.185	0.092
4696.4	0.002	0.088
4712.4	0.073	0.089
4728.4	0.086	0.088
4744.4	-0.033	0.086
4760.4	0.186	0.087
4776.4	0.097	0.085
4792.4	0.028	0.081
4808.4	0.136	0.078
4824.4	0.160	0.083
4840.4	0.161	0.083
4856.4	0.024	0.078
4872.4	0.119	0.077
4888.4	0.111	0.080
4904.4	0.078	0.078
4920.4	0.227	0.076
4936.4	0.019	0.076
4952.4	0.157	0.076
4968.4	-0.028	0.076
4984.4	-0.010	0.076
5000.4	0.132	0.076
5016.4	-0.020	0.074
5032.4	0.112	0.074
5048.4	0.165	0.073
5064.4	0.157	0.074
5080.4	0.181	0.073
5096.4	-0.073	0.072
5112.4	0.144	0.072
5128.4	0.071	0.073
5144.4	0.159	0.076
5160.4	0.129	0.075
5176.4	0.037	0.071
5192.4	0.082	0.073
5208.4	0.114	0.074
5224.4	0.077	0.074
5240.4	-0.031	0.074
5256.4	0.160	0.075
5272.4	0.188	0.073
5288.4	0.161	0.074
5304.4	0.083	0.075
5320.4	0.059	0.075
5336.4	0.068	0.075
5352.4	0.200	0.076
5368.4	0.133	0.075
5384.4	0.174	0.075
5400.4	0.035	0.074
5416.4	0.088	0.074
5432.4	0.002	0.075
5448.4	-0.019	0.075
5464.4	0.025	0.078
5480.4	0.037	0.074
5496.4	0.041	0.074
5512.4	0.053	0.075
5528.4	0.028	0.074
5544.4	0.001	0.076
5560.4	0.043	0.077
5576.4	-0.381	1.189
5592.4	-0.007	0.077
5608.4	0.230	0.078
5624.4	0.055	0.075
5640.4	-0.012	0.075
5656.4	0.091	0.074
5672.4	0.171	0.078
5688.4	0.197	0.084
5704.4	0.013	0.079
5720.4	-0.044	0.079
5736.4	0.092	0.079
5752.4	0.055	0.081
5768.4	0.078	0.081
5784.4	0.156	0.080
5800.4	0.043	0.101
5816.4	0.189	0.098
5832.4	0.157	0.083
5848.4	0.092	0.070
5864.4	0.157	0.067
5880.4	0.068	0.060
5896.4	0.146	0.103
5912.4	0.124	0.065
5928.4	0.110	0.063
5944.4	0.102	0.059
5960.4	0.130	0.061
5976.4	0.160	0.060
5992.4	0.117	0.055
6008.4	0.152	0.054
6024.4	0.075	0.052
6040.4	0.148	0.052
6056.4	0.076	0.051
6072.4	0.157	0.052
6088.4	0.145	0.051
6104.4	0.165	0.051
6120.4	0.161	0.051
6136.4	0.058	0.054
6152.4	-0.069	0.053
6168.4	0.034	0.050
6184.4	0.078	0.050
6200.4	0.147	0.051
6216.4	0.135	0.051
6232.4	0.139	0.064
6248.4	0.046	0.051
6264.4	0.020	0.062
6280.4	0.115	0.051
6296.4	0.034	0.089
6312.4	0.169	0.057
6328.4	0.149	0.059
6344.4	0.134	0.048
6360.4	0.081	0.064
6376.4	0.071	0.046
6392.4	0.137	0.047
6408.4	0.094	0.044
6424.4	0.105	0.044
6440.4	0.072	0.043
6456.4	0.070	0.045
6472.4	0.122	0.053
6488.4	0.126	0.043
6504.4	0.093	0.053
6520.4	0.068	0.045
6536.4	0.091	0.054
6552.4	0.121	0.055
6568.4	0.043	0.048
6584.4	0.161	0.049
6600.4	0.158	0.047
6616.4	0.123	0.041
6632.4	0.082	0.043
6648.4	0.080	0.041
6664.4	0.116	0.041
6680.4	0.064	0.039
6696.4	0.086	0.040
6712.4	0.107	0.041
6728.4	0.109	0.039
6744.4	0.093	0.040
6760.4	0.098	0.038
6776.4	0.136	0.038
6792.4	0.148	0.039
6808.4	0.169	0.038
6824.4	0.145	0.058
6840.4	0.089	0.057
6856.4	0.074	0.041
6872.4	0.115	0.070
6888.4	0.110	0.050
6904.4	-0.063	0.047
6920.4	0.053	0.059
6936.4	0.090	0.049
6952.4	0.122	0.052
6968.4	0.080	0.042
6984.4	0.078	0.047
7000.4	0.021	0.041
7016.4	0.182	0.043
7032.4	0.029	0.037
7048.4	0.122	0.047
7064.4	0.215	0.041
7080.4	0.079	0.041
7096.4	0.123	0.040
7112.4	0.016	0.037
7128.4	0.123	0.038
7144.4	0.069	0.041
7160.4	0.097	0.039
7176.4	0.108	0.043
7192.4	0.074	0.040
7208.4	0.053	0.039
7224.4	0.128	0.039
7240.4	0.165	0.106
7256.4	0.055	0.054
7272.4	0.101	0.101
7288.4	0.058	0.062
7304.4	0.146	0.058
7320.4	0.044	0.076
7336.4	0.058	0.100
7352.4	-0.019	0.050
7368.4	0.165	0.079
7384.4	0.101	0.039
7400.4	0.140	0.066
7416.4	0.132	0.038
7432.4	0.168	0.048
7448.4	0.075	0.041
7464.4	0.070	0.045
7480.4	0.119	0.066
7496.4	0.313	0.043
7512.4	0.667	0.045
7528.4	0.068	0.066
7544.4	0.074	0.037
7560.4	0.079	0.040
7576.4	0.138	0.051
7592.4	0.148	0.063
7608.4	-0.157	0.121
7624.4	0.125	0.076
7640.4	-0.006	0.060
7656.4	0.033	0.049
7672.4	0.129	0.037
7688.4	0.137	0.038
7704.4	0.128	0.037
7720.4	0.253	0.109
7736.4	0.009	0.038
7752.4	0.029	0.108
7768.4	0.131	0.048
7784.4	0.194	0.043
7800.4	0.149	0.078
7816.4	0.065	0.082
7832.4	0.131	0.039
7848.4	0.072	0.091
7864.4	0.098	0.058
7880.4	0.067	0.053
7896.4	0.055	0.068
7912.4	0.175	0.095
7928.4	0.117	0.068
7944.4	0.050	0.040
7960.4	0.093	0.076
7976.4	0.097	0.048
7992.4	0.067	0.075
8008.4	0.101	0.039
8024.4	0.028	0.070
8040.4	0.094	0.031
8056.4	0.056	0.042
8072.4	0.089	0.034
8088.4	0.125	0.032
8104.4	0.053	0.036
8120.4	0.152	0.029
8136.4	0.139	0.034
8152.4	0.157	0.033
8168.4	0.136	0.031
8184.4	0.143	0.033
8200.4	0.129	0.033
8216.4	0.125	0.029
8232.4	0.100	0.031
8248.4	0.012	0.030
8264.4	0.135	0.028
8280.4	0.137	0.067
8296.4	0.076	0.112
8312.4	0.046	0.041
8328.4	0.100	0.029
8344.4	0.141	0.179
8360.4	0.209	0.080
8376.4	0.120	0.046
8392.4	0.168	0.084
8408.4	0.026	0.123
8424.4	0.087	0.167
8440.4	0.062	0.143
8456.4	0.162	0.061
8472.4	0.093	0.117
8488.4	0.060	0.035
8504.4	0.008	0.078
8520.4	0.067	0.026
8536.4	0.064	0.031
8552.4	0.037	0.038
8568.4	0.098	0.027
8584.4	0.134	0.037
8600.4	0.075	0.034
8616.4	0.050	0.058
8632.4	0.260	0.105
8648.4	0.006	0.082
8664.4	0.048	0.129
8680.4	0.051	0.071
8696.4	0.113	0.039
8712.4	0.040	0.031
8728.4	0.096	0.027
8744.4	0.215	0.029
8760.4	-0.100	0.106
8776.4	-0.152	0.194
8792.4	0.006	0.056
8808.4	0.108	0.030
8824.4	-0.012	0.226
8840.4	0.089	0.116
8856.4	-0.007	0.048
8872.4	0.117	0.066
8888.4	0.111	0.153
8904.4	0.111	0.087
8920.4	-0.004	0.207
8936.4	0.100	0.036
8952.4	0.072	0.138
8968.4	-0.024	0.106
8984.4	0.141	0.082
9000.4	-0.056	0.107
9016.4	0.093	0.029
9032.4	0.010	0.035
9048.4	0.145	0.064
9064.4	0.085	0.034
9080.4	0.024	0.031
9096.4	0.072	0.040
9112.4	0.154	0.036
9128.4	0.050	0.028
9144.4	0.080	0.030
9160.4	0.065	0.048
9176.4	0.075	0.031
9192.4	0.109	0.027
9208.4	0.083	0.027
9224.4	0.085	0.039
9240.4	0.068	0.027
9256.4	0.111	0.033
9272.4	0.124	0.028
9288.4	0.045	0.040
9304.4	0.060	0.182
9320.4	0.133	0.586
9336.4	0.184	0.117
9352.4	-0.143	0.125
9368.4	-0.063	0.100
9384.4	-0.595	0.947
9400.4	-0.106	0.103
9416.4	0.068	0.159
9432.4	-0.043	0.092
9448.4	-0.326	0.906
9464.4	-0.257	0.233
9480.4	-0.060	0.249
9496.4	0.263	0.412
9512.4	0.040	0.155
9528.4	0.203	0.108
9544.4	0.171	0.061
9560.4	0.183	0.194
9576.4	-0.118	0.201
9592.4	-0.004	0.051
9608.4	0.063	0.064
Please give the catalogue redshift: 1.013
